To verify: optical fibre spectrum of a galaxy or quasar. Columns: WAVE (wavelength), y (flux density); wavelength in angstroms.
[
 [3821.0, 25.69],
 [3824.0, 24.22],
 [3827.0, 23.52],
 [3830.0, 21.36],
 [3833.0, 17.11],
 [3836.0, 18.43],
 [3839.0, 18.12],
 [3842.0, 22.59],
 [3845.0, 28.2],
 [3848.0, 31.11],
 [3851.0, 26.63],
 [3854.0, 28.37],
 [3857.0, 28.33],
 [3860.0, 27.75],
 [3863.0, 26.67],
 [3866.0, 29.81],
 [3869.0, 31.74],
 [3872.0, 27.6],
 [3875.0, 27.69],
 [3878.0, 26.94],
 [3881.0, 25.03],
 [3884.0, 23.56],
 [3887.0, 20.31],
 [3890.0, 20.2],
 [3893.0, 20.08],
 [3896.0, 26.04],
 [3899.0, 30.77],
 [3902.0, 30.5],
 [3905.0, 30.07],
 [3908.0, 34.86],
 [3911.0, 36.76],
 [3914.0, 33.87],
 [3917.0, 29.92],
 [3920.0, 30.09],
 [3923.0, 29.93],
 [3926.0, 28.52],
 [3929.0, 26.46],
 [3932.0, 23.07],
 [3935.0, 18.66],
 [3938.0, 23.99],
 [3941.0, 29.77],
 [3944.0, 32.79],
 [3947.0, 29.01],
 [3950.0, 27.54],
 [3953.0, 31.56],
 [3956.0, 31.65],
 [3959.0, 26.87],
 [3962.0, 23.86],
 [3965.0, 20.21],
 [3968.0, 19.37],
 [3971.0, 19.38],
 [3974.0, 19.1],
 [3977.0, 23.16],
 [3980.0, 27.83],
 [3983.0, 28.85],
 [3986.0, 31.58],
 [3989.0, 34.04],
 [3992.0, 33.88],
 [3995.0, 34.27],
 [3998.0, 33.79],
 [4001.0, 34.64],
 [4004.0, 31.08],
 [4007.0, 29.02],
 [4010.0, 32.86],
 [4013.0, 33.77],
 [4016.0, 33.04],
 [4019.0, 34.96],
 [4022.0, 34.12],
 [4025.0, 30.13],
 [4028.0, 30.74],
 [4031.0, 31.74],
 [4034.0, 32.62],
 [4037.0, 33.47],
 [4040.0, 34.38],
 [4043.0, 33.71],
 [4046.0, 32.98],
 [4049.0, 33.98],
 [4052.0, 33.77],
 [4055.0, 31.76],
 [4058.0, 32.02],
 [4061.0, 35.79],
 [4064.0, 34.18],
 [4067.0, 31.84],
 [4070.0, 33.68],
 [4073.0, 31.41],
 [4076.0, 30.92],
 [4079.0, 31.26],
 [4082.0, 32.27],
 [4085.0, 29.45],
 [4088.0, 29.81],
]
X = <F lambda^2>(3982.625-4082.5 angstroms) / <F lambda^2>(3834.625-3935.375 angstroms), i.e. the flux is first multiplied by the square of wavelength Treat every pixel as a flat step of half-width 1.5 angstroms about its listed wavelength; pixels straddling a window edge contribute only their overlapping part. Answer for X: 1.3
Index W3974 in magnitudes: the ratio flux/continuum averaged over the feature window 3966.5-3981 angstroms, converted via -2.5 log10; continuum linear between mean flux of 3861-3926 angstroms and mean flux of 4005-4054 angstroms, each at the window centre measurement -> 0.39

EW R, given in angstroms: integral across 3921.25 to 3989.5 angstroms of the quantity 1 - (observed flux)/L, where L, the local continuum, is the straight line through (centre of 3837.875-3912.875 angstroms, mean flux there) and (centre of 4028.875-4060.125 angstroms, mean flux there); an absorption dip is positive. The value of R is 8.38 angstroms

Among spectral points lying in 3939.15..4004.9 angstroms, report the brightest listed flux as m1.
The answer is 34.64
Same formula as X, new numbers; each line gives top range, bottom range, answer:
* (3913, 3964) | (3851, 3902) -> 1.09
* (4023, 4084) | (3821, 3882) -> 1.41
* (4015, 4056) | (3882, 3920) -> 1.25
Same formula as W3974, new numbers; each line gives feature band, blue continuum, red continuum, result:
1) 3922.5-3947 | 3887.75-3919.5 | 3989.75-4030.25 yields 0.14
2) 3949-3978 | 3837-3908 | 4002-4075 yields 0.23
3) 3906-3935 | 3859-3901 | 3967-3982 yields -0.22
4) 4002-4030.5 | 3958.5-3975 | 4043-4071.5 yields -0.16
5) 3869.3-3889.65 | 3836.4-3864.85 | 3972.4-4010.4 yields 0.07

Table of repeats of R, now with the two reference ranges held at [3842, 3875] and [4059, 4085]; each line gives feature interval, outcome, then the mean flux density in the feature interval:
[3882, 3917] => 1.42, 28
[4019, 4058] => -1.25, 32.8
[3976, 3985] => 1.06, 27.1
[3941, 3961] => 0.24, 29.7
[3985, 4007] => -1.48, 33.1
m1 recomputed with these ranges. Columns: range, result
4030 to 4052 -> 34.38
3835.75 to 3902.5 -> 31.74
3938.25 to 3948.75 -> 32.79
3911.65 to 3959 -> 33.87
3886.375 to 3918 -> 36.76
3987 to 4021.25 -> 34.96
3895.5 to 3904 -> 30.77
